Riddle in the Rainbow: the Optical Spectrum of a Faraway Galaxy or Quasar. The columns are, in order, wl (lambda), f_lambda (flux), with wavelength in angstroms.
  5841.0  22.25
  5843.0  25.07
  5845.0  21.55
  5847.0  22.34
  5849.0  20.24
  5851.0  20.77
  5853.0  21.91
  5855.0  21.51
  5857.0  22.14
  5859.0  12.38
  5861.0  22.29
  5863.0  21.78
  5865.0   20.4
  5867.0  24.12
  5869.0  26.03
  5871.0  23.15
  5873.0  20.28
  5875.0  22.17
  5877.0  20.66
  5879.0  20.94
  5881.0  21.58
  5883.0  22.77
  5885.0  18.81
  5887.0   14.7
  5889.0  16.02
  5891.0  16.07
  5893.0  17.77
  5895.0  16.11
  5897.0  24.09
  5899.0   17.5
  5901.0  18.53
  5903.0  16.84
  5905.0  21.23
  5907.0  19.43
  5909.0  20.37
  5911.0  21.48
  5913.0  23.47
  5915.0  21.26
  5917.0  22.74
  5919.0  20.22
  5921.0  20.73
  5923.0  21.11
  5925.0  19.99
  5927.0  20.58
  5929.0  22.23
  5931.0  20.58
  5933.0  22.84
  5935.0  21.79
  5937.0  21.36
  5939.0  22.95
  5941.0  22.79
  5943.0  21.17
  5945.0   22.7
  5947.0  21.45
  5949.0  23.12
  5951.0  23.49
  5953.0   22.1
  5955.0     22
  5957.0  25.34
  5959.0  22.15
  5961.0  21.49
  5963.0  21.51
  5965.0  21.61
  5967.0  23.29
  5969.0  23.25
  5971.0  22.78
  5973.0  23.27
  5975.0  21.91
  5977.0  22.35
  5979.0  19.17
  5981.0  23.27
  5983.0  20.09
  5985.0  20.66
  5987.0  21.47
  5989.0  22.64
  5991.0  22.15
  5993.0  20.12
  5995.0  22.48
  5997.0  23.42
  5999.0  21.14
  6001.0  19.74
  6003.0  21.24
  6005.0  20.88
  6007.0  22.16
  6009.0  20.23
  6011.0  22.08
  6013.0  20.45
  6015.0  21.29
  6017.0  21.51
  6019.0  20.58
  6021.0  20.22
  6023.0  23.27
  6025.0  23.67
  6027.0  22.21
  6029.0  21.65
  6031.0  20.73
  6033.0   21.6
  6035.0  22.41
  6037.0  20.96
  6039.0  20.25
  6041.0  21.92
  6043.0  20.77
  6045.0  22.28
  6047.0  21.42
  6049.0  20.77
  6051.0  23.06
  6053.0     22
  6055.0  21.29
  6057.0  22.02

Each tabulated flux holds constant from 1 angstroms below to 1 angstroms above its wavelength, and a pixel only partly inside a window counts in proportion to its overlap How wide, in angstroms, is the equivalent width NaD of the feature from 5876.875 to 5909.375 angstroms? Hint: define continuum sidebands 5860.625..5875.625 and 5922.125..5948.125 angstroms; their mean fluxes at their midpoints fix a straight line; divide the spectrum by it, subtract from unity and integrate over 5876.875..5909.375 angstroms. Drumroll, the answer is 4.8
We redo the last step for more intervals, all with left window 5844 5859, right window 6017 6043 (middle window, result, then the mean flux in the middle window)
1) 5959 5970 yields -0.46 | 22.2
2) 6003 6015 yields 0.18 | 21.2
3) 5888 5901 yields 1.90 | 18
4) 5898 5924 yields 0.92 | 20.4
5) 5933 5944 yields -0.45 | 22.1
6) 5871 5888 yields 0.47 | 20.4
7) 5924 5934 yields -0.03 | 21.2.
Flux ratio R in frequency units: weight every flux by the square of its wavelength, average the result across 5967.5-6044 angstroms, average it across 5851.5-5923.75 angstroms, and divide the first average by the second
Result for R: 1.10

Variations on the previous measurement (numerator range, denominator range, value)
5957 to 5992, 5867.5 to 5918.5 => 1.12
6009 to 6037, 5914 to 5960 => 1.01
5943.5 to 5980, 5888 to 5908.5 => 1.24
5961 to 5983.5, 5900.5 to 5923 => 1.09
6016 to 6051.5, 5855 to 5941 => 1.10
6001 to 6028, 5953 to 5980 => 0.98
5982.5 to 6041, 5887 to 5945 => 1.09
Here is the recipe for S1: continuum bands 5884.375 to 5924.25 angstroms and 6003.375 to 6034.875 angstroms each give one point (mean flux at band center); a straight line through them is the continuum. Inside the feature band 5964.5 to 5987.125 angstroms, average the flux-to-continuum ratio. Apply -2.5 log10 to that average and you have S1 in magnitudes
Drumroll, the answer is -0.06 mag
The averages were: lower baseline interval 19.4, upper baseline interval 21.5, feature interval 22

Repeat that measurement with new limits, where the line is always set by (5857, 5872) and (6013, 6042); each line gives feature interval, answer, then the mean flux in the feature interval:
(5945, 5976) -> -0.05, 22.6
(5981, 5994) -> 0.01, 21.3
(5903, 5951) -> 0.00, 21.5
